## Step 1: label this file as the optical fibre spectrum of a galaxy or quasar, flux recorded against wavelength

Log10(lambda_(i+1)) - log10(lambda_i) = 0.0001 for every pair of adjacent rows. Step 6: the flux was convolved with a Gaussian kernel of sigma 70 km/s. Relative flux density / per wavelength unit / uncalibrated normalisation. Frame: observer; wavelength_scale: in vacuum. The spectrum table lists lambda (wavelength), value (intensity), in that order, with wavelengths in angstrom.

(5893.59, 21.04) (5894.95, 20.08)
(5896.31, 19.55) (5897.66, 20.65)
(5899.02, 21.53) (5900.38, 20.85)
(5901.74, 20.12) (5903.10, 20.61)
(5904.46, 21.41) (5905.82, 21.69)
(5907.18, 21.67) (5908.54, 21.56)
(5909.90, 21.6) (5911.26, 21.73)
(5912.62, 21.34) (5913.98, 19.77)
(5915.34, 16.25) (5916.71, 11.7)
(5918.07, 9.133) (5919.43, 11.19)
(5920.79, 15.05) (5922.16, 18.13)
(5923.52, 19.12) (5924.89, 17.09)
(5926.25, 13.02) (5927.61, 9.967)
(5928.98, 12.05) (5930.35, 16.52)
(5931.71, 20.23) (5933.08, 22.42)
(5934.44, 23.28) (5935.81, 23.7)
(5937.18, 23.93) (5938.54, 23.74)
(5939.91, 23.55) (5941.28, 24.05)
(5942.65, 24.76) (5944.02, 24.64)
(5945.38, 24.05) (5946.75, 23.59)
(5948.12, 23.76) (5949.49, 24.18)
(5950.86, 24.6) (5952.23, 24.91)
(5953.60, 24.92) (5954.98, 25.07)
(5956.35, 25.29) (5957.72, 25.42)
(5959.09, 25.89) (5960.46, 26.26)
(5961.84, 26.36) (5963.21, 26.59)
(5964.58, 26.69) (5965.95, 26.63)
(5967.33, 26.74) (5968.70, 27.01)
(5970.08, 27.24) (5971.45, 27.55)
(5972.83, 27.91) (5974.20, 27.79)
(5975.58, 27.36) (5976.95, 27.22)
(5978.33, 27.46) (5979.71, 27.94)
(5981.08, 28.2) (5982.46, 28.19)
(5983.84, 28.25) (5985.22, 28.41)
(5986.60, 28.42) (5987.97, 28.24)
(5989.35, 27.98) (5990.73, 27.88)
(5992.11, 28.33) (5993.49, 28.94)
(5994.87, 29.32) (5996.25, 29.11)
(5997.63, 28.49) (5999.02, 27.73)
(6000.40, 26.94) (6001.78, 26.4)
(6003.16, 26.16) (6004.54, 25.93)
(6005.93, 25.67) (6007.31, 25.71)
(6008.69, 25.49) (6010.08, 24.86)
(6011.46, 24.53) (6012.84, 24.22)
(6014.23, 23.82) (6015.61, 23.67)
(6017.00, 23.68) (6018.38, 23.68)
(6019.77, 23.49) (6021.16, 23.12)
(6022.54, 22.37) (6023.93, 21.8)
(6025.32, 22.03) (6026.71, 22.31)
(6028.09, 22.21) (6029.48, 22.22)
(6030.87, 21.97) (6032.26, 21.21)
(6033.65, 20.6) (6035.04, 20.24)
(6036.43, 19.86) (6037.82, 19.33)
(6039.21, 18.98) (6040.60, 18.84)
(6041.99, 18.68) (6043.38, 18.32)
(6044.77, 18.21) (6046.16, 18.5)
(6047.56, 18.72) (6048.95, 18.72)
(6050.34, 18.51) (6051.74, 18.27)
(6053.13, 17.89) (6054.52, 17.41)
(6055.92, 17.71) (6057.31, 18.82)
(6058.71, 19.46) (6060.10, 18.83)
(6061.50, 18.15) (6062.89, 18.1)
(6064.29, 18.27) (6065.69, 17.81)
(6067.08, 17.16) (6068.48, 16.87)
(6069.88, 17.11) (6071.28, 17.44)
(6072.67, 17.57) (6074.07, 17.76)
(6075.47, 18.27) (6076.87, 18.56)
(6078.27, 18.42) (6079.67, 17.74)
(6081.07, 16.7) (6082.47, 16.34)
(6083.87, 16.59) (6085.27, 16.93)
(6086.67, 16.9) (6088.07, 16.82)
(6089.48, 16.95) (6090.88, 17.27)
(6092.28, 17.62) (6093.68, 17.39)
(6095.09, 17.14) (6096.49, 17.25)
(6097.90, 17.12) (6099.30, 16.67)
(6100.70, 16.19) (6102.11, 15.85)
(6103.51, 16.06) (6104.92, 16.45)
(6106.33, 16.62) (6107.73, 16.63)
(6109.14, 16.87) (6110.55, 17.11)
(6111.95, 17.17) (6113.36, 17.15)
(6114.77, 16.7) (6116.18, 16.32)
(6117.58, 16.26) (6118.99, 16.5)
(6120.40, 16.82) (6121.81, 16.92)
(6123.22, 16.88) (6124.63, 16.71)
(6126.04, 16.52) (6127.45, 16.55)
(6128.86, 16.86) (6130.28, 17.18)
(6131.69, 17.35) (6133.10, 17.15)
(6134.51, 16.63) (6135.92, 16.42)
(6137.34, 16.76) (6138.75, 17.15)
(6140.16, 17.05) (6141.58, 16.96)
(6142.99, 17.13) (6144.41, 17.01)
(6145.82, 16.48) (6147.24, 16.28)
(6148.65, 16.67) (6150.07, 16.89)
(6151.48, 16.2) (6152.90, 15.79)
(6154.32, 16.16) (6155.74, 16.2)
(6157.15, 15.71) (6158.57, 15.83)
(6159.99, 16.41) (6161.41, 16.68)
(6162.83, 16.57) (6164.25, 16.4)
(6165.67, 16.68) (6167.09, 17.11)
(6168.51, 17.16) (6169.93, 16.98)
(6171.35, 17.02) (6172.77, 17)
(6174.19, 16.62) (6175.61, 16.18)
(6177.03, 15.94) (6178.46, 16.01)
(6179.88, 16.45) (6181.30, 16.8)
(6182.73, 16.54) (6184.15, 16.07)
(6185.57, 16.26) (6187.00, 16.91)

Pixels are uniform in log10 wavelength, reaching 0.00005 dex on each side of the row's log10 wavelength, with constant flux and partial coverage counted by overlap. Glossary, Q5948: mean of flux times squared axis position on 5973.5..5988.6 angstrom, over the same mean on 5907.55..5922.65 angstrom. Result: 1.7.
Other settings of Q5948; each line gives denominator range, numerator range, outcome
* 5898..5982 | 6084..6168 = 0.79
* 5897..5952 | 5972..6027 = 1.34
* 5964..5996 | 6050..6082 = 0.66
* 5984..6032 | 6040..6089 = 0.72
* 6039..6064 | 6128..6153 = 0.94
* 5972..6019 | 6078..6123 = 0.65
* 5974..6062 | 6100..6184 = 0.74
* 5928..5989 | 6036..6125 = 0.72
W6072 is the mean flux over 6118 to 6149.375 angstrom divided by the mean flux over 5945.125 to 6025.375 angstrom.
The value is 0.64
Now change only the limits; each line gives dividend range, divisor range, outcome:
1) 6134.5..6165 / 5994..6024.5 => 0.65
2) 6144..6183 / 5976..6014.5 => 0.61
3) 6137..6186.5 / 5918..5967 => 0.76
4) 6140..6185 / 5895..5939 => 0.88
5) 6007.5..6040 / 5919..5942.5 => 1.19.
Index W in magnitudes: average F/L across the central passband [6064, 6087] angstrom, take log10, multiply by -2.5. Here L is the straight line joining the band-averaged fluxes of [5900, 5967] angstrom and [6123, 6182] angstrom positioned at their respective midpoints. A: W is 0.05 mag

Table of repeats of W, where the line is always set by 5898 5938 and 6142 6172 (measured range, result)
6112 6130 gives 0.01 mag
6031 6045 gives -0.12 mag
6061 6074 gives -0.02 mag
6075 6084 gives -0.02 mag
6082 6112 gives 0.01 mag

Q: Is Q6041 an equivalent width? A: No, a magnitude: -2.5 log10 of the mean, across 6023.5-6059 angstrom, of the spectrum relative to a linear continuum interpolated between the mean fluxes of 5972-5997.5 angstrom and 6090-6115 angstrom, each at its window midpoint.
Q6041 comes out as 0.16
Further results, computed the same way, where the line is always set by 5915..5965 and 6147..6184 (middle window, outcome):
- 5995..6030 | -0.25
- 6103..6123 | 0.05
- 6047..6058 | 0.03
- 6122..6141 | 0.02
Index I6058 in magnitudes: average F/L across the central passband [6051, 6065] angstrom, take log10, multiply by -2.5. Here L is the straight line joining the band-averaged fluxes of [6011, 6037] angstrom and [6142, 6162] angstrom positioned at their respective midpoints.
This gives 0.14 mag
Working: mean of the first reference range 22.5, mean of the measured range 18.3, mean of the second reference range 16.4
